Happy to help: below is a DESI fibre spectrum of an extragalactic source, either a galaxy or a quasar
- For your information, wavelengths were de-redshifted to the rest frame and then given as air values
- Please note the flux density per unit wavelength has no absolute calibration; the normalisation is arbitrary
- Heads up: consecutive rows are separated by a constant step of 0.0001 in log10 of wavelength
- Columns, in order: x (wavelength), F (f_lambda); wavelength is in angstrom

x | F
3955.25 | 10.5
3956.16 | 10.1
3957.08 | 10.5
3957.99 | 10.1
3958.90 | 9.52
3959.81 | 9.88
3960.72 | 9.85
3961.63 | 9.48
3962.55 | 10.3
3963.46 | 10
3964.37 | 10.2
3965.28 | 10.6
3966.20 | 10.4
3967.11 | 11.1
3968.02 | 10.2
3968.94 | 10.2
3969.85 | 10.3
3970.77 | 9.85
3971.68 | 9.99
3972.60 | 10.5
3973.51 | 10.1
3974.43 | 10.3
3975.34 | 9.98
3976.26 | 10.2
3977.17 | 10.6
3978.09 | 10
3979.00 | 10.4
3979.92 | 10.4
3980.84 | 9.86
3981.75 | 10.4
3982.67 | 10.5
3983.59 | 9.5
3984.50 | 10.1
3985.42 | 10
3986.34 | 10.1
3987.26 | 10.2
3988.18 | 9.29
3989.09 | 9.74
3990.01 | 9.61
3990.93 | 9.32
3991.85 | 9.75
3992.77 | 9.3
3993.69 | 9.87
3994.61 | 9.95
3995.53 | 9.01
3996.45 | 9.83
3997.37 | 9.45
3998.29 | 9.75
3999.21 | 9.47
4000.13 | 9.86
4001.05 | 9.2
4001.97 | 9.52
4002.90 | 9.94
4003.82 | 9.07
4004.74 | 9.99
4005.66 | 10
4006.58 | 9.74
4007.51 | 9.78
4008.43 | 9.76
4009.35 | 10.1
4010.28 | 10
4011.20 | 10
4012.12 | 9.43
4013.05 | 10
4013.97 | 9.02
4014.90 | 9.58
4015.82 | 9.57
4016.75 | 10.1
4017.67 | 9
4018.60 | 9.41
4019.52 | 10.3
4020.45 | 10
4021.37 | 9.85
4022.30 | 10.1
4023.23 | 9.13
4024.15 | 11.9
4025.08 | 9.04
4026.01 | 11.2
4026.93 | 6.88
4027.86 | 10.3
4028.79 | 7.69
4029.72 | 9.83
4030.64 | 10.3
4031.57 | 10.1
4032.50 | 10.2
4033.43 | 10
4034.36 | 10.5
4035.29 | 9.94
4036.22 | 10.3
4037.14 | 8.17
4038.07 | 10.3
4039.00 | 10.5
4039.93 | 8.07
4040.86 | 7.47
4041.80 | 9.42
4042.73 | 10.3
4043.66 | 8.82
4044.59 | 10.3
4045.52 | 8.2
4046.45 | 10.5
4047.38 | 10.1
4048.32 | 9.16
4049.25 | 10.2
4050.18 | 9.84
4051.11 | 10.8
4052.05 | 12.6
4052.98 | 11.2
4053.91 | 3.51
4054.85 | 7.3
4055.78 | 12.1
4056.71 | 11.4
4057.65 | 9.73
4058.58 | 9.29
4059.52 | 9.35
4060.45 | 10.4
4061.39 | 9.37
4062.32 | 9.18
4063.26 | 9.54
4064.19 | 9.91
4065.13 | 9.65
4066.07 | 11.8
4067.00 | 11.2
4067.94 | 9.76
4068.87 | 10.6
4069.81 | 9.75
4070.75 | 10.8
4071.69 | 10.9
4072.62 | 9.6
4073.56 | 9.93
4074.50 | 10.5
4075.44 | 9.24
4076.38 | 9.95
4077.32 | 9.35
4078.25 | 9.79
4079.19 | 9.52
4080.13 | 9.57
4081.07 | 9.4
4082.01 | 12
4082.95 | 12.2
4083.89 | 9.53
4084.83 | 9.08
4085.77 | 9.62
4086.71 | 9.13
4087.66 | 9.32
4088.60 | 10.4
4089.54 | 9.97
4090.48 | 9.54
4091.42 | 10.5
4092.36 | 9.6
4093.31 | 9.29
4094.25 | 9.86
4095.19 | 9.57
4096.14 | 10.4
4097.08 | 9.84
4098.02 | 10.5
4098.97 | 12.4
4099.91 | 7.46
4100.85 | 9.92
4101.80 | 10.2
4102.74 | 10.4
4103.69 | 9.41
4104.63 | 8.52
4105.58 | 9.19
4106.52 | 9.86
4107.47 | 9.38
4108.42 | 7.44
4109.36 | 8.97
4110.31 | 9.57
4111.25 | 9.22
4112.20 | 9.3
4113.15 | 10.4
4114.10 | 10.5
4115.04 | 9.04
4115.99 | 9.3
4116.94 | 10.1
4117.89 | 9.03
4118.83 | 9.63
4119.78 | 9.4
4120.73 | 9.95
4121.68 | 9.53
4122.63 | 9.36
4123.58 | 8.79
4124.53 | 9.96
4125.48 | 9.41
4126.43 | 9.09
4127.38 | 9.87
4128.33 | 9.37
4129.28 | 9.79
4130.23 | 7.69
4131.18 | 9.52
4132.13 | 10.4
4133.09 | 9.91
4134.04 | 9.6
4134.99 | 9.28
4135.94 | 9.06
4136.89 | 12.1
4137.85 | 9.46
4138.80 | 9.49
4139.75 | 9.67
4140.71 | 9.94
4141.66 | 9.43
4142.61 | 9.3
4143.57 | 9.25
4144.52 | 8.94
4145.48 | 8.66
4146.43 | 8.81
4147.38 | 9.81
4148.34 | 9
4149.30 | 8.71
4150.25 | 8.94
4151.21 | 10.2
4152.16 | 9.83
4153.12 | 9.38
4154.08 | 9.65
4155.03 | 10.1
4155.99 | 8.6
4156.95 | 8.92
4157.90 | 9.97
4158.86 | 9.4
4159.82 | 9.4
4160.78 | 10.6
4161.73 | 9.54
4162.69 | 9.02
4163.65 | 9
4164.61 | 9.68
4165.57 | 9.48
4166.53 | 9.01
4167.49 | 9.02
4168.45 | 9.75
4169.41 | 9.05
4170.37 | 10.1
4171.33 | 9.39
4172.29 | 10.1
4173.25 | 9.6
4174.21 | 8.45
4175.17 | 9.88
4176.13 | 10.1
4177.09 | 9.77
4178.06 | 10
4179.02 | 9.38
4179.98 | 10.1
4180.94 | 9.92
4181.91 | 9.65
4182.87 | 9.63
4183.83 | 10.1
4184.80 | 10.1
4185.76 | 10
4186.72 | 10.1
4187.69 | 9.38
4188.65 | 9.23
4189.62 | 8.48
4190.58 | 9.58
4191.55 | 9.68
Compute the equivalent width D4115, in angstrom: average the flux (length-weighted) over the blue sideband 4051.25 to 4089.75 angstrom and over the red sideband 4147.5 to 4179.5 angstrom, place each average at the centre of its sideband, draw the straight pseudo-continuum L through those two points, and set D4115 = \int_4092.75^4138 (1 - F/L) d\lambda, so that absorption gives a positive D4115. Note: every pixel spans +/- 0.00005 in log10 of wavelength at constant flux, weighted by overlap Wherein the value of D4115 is 0.6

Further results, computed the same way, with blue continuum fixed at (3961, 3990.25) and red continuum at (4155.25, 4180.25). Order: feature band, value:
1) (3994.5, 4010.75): 0.59 angstrom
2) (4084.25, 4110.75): 0.34 angstrom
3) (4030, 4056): 0.77 angstrom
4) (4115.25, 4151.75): 0.61 angstrom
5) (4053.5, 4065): 0.66 angstrom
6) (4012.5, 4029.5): 0.64 angstrom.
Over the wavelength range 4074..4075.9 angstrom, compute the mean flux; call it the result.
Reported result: 9.86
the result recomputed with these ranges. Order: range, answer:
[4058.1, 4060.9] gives 9.69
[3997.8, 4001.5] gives 9.58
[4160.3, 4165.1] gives 9.57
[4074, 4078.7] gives 9.77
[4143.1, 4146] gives 8.96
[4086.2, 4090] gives 9.69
